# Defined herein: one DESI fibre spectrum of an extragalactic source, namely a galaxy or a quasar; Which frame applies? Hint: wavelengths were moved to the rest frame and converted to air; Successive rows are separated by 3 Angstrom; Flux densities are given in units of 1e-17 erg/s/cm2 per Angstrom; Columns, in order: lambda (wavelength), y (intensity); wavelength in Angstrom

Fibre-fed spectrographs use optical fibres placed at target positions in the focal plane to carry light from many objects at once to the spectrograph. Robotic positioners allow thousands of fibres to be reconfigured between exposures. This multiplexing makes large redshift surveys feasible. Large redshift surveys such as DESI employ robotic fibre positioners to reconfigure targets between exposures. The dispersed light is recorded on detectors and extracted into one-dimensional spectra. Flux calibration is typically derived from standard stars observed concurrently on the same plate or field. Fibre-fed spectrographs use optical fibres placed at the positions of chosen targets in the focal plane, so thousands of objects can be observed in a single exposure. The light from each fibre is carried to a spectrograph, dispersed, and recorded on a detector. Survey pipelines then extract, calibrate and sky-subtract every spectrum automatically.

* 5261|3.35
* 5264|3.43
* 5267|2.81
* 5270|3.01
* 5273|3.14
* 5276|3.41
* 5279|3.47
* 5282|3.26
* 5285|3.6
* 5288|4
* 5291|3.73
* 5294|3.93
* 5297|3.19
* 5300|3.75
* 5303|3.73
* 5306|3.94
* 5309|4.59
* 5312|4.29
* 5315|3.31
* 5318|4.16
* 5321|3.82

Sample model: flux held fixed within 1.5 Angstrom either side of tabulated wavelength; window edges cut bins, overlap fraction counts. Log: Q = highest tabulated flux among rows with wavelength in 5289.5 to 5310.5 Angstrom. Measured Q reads 4.59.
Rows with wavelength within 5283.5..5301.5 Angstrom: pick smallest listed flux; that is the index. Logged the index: 3.19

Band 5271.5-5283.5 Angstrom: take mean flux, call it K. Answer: 3.32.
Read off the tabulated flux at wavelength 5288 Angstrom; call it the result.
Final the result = 4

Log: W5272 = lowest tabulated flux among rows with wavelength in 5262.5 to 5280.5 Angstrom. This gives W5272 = 2.81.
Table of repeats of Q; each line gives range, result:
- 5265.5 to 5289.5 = 4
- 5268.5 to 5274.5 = 3.14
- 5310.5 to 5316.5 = 4.29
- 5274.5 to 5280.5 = 3.47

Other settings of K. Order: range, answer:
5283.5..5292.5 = 3.78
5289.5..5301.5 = 3.65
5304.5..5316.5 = 4.03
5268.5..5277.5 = 3.19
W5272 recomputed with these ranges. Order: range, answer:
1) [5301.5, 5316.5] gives 3.31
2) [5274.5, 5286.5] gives 3.26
